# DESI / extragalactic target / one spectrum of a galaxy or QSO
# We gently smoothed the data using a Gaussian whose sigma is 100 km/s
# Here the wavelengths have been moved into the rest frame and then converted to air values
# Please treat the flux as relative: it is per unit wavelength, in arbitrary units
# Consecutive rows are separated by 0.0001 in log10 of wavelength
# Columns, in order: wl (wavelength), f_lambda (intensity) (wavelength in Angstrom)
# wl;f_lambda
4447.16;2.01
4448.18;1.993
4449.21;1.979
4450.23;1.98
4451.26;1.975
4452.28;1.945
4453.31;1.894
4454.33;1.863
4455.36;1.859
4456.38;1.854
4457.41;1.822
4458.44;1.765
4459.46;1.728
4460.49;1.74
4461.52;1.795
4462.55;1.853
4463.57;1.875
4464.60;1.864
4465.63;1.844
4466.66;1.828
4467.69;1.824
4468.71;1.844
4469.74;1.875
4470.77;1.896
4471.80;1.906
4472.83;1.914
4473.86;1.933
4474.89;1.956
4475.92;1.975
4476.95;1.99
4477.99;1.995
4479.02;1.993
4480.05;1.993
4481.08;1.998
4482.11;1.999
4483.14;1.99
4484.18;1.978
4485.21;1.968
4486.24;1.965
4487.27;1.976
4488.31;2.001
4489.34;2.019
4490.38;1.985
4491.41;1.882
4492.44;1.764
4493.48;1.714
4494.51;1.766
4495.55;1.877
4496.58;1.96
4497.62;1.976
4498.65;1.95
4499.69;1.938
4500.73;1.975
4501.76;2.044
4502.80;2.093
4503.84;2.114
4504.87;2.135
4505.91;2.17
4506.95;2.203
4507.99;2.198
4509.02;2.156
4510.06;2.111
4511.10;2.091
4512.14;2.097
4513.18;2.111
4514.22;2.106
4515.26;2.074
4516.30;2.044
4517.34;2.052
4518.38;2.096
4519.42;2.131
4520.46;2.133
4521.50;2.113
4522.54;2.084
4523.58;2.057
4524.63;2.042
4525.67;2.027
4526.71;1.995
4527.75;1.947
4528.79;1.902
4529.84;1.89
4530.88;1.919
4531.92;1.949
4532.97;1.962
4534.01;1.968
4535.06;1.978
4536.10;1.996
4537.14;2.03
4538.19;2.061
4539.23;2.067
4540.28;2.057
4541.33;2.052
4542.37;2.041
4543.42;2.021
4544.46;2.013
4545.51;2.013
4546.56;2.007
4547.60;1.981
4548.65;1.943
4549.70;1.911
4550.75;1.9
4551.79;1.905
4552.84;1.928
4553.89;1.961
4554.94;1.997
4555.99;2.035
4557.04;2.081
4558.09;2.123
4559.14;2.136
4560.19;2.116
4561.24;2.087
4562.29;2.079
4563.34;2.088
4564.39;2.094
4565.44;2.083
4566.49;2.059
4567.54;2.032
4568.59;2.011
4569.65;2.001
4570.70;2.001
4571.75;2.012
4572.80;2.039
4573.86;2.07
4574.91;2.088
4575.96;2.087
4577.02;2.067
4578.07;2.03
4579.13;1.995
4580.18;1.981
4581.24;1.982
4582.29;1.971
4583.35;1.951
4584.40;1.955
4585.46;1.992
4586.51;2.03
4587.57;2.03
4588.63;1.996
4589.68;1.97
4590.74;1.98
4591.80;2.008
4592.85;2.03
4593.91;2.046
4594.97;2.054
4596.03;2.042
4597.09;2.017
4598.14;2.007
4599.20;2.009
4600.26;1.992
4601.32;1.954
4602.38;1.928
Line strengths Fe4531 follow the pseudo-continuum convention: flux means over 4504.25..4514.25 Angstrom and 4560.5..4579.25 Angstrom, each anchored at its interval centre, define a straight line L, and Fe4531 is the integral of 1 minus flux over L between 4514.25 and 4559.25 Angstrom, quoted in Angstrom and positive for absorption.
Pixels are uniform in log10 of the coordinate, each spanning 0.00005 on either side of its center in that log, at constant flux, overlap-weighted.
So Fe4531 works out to 1.8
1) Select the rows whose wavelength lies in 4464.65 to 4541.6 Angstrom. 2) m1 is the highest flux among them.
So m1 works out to 2.203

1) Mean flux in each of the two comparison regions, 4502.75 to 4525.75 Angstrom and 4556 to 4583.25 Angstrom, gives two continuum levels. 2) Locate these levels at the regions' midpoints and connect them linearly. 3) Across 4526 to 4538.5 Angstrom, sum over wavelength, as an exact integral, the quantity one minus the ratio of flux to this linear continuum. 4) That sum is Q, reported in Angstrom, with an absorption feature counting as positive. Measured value 0.7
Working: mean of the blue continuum 2.11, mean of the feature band 1.97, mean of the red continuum 2.05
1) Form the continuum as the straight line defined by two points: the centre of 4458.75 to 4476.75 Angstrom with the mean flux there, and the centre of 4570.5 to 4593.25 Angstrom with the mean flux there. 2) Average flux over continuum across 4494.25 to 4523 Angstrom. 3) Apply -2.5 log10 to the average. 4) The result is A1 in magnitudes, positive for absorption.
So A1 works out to -0.08 mag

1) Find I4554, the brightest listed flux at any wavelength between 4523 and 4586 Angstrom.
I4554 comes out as 2.136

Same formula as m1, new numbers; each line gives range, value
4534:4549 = 2.067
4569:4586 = 2.088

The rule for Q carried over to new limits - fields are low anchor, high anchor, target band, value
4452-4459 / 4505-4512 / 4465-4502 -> 1.5 Angstrom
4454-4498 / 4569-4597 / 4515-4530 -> -0.7 Angstrom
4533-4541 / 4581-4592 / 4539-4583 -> -0.5 Angstrom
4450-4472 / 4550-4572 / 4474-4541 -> -2.6 Angstrom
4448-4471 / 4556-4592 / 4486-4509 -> -0.8 Angstrom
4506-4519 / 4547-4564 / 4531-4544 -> 0.3 Angstrom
